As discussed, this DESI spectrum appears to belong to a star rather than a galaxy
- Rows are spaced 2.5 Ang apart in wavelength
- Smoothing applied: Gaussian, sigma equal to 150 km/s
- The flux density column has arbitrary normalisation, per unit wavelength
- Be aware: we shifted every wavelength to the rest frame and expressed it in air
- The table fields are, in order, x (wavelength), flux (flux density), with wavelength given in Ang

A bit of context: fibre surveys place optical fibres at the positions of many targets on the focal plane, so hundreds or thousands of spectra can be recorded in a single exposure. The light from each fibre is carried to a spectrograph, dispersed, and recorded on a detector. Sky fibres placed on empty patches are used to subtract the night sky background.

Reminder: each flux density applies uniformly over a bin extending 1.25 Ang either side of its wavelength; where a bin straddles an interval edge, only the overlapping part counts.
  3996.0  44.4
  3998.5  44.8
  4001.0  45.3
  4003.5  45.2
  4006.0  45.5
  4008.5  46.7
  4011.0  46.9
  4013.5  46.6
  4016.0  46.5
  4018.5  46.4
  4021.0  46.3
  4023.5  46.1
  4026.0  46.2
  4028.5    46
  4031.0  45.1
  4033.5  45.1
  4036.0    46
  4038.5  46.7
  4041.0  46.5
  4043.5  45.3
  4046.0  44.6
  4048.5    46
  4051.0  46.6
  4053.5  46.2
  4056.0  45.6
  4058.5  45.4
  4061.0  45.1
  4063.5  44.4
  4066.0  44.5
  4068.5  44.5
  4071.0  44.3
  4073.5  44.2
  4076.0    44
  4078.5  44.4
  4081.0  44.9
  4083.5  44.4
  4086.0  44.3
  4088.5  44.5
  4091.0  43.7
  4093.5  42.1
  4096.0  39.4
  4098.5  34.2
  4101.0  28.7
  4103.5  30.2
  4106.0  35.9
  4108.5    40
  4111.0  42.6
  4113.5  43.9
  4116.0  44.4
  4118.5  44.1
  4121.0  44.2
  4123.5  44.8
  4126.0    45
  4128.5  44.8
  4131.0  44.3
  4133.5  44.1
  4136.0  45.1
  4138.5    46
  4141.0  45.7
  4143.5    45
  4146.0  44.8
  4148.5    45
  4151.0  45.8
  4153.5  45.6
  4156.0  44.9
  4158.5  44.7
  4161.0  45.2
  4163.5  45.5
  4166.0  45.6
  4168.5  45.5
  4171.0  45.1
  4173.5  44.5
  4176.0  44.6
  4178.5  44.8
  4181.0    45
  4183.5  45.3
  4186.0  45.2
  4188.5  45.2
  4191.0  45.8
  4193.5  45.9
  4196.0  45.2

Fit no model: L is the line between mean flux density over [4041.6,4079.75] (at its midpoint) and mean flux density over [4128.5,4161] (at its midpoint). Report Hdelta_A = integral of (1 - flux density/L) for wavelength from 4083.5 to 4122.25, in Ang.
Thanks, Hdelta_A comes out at 4.1 Ang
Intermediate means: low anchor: 45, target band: 40.3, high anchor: 45.1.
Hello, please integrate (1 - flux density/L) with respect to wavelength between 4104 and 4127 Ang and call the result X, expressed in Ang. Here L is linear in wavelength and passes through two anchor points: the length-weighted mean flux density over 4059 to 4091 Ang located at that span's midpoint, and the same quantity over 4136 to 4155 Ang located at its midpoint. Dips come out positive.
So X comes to 1.36 Ang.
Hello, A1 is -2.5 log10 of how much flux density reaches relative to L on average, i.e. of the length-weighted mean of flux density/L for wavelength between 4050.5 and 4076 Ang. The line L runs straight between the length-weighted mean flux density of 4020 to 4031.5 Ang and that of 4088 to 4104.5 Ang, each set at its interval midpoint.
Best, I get -0.09 mag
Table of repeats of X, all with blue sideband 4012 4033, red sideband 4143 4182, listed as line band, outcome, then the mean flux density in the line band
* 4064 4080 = 0.5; 44.3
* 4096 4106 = 2.8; 32.7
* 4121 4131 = 0.1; 44.7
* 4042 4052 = 0.1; 45.6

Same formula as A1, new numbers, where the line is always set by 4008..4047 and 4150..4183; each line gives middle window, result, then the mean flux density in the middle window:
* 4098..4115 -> 0.234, 36.7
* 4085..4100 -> 0.113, 41.1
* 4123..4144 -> 0.009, 45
